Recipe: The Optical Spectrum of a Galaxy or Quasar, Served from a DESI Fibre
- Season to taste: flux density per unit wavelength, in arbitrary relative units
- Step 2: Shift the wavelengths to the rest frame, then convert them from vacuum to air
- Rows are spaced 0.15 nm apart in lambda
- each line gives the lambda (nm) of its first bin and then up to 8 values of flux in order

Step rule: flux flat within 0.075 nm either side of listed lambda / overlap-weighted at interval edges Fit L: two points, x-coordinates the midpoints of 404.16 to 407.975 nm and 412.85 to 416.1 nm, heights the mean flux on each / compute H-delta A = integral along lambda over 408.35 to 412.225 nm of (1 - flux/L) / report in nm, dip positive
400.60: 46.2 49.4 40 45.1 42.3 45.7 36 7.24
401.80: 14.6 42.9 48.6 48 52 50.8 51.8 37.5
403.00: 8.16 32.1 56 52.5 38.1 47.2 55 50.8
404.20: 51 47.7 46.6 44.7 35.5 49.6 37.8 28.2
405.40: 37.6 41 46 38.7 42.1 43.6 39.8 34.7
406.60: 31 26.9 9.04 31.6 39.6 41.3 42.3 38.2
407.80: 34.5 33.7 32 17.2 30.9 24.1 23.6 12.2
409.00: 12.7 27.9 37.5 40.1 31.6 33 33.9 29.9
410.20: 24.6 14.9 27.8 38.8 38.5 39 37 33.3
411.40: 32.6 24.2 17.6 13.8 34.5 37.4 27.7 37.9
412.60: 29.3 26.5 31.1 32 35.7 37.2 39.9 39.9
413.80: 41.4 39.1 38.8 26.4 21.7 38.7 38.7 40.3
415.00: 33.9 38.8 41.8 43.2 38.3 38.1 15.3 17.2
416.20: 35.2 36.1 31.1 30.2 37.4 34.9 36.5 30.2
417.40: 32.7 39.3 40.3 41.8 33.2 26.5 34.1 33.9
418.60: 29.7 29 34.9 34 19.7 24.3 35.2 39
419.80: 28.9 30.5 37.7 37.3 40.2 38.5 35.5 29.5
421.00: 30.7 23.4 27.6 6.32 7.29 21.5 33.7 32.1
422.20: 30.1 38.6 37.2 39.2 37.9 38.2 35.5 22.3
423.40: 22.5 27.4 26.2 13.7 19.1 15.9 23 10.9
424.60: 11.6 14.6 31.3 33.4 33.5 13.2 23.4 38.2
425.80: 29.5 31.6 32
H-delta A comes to 0.81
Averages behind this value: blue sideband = 38.1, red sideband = 35.1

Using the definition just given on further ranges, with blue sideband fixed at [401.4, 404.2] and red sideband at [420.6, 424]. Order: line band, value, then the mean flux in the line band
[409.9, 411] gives 0.160 nm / 30.5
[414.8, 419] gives -0.339 nm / 34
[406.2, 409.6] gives 0.664 nm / 30.2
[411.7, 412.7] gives 0.159 nm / 29.1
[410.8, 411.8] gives 0.127 nm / 30.8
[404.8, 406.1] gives -0.028 nm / 39.9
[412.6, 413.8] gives -0.028 nm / 34.7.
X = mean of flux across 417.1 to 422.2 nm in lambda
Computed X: 30.9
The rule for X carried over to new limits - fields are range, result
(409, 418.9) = 32.9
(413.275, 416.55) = 35.1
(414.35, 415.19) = 35.6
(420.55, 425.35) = 26.1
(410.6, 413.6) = 32.2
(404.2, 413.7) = 33.1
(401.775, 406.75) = 41.9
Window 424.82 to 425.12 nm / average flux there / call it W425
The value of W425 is 32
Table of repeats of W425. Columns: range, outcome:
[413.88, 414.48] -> 31.5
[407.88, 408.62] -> 27.6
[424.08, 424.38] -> 19.4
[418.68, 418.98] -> 32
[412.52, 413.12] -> 29.8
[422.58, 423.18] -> 37.6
